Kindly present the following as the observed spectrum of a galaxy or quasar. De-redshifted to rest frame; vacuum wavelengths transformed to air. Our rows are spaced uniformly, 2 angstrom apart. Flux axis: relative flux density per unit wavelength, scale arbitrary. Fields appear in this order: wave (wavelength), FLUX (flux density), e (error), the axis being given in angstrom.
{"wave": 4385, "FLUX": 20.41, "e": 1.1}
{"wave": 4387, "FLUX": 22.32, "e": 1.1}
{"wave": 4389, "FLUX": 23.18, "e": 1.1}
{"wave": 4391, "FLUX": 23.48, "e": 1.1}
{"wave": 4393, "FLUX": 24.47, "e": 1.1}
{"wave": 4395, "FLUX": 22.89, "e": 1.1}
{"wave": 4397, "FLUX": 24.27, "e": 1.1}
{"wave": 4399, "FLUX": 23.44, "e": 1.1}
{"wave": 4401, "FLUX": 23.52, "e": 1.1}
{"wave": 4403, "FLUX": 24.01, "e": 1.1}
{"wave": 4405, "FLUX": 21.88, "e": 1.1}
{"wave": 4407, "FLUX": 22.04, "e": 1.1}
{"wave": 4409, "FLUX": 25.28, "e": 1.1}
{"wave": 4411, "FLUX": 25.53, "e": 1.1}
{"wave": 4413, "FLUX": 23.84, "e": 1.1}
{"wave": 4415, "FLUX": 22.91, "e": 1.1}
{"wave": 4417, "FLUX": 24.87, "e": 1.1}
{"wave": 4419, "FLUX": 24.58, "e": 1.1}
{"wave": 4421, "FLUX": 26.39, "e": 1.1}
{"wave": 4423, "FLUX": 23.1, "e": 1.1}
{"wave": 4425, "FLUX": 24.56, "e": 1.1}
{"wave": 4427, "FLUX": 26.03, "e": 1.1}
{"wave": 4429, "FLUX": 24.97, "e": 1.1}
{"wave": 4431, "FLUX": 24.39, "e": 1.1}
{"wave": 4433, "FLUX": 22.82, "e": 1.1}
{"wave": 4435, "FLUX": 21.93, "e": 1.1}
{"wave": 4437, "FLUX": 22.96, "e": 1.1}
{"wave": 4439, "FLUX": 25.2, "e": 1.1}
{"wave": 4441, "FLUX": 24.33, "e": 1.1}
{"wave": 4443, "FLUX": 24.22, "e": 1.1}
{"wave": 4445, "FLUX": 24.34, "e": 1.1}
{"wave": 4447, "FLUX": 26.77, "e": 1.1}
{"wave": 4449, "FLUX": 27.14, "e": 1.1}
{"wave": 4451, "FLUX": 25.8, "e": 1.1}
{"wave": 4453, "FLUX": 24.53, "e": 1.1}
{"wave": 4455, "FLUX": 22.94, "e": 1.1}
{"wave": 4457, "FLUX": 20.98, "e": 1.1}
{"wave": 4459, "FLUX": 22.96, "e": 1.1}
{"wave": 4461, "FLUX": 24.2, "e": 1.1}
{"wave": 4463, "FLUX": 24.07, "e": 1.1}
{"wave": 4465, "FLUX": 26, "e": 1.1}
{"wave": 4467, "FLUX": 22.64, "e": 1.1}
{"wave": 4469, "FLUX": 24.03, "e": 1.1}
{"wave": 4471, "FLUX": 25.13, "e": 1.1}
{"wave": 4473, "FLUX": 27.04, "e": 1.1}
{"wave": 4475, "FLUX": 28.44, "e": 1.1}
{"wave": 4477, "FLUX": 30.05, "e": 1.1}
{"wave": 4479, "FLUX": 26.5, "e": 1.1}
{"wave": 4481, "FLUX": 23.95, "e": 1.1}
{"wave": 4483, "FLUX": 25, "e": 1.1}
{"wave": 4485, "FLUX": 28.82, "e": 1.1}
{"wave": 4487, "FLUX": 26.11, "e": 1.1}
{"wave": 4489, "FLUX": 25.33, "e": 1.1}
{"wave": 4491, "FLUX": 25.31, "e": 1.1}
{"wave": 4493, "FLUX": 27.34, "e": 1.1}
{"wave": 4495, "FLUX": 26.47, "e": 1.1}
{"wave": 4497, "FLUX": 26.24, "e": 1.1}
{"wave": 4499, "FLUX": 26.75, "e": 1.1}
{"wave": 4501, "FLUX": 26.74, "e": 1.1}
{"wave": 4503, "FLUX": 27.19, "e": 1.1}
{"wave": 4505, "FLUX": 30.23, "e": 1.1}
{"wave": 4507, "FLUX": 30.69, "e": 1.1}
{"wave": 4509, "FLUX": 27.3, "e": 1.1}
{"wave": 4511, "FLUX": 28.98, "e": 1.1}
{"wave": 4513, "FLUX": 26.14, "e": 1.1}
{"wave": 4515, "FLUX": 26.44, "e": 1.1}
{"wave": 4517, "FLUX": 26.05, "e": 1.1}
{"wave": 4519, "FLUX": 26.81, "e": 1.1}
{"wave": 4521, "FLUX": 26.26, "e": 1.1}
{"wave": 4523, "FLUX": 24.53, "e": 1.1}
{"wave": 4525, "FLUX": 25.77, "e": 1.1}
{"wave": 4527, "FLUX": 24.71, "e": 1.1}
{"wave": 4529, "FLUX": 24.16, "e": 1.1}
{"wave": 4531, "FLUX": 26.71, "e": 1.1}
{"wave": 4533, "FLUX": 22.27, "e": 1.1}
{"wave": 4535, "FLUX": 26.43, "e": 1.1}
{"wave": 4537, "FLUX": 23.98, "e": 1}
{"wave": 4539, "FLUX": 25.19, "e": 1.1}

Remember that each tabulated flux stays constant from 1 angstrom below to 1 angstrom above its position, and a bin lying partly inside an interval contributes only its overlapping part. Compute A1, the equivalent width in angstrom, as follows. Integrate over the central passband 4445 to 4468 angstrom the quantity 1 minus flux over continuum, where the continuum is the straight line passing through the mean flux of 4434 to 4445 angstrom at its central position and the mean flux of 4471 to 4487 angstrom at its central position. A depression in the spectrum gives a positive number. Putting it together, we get 0.7 angstrom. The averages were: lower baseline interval 23.8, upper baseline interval 26.9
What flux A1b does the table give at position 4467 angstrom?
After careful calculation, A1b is 22.64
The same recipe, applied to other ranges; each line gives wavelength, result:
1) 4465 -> 26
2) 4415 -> 22.91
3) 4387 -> 22.32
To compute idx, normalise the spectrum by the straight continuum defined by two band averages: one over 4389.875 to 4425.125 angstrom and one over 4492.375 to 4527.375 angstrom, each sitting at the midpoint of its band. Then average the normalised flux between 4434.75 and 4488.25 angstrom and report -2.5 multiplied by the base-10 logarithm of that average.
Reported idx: 0.019 mag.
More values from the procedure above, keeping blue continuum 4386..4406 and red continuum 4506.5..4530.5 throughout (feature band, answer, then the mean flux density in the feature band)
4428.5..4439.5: 0.03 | 23.6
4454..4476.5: 0.02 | 24.5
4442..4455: -0.03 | 25.3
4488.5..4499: -0.02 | 26.2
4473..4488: -0.06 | 27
